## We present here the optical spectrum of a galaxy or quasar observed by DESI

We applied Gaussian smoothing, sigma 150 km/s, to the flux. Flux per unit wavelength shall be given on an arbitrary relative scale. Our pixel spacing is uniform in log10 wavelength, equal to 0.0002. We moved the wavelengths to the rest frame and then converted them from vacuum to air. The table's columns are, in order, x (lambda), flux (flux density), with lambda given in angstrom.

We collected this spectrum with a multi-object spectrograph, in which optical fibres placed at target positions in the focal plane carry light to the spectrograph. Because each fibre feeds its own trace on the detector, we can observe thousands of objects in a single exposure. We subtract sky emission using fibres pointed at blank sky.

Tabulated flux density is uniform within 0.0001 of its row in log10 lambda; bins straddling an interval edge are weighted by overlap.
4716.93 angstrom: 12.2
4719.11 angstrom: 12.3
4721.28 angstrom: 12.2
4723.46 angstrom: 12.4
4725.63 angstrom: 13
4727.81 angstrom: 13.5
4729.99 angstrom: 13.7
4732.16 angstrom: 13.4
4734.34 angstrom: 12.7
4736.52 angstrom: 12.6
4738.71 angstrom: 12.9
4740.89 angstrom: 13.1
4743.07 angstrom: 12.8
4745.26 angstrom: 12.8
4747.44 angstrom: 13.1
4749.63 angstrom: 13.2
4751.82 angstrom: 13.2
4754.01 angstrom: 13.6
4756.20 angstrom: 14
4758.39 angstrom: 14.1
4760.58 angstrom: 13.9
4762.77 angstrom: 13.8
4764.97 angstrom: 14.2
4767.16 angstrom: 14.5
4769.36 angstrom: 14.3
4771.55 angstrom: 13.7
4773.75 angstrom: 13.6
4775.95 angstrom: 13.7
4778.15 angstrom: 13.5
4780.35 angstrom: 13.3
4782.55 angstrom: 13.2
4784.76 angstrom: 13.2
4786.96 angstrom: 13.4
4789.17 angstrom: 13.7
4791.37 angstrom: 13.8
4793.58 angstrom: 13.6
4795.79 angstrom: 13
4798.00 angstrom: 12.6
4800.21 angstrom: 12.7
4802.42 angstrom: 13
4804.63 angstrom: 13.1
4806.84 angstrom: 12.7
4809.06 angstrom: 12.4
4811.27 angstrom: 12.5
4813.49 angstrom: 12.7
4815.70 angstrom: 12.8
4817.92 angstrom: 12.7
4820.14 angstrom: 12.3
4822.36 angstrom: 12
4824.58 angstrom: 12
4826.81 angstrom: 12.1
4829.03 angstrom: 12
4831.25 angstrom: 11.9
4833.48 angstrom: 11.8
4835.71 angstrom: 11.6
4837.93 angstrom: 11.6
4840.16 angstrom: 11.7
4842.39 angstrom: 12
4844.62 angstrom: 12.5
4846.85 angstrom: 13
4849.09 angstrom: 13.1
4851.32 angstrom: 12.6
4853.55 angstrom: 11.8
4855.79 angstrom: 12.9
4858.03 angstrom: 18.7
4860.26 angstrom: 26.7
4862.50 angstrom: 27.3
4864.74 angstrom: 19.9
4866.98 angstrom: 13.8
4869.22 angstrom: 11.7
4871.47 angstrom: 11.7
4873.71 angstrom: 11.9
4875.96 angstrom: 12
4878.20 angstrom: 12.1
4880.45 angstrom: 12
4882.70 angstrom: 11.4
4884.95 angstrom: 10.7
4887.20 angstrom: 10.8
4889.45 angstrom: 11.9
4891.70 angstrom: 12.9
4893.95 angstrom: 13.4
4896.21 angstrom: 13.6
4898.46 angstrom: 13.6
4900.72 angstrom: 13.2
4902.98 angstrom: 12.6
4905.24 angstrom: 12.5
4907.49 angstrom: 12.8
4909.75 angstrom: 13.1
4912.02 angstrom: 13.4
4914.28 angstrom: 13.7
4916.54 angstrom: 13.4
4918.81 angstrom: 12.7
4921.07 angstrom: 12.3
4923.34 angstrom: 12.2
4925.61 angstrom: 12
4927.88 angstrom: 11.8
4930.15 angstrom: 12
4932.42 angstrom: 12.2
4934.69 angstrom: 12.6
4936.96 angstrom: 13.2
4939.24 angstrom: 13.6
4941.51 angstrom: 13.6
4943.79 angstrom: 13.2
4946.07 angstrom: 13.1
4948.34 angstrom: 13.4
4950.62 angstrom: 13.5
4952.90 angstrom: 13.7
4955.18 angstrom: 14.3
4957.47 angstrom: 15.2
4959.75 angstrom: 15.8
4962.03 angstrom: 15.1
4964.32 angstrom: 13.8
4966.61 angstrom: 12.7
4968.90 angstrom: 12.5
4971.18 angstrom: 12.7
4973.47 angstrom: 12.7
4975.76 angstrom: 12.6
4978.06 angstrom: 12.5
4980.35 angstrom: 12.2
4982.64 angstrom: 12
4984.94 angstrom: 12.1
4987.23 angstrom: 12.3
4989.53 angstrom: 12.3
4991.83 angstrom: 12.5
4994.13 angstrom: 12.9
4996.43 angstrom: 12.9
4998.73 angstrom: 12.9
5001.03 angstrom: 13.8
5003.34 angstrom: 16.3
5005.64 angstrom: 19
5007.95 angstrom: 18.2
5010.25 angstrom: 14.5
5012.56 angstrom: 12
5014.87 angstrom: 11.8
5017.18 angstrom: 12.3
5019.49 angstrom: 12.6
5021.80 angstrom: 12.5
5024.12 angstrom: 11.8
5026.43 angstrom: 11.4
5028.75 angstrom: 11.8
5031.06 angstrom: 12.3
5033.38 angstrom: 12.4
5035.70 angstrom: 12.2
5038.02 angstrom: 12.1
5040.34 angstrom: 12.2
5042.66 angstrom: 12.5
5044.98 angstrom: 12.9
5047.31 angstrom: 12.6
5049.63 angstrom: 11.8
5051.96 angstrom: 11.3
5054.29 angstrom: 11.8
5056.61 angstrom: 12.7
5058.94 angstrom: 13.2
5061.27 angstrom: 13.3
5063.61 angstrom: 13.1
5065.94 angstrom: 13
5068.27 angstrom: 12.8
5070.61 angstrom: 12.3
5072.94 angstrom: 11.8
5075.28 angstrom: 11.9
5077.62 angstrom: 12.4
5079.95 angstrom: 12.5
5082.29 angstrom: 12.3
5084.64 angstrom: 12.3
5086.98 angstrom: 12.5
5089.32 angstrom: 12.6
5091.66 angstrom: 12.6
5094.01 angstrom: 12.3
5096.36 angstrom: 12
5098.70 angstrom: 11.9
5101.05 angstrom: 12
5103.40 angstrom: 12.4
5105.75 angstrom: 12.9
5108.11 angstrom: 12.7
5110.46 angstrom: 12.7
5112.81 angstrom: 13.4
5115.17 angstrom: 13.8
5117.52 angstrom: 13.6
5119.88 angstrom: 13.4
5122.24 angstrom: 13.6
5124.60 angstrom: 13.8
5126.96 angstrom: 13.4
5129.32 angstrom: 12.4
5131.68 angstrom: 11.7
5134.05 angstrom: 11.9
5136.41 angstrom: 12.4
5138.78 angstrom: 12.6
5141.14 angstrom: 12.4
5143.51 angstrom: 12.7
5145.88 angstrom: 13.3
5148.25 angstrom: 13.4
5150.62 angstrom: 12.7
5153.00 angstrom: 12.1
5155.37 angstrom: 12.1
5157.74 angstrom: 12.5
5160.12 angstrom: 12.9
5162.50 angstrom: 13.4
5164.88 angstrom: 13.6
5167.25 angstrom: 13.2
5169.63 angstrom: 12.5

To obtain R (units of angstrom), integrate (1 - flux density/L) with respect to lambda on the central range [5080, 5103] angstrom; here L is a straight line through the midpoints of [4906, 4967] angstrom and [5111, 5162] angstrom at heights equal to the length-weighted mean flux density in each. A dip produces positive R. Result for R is 1.2 angstrom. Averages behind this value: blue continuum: 13.3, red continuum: 12.9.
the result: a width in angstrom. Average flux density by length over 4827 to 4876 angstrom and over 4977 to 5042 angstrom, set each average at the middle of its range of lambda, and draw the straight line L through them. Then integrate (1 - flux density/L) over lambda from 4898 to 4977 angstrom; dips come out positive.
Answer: 2.2 angstrom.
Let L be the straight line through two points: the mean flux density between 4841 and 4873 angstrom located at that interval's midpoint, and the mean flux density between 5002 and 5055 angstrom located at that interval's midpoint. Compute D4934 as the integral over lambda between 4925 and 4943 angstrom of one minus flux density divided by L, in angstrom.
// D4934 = 2.1 angstrom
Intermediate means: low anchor 15.5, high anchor 13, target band 12.7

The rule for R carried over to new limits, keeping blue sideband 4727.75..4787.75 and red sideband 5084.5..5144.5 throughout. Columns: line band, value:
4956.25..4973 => -1.2 angstrom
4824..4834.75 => 1.1 angstrom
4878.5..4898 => 1.5 angstrom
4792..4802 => 0.3 angstrom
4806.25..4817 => 0.6 angstrom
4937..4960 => -1.4 angstrom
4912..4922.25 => 0.0 angstrom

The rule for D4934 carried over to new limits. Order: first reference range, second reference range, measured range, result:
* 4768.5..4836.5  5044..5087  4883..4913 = 0.2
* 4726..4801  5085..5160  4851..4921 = -3.7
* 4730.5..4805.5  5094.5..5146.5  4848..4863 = -4.5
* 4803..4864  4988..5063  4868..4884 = 2.0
